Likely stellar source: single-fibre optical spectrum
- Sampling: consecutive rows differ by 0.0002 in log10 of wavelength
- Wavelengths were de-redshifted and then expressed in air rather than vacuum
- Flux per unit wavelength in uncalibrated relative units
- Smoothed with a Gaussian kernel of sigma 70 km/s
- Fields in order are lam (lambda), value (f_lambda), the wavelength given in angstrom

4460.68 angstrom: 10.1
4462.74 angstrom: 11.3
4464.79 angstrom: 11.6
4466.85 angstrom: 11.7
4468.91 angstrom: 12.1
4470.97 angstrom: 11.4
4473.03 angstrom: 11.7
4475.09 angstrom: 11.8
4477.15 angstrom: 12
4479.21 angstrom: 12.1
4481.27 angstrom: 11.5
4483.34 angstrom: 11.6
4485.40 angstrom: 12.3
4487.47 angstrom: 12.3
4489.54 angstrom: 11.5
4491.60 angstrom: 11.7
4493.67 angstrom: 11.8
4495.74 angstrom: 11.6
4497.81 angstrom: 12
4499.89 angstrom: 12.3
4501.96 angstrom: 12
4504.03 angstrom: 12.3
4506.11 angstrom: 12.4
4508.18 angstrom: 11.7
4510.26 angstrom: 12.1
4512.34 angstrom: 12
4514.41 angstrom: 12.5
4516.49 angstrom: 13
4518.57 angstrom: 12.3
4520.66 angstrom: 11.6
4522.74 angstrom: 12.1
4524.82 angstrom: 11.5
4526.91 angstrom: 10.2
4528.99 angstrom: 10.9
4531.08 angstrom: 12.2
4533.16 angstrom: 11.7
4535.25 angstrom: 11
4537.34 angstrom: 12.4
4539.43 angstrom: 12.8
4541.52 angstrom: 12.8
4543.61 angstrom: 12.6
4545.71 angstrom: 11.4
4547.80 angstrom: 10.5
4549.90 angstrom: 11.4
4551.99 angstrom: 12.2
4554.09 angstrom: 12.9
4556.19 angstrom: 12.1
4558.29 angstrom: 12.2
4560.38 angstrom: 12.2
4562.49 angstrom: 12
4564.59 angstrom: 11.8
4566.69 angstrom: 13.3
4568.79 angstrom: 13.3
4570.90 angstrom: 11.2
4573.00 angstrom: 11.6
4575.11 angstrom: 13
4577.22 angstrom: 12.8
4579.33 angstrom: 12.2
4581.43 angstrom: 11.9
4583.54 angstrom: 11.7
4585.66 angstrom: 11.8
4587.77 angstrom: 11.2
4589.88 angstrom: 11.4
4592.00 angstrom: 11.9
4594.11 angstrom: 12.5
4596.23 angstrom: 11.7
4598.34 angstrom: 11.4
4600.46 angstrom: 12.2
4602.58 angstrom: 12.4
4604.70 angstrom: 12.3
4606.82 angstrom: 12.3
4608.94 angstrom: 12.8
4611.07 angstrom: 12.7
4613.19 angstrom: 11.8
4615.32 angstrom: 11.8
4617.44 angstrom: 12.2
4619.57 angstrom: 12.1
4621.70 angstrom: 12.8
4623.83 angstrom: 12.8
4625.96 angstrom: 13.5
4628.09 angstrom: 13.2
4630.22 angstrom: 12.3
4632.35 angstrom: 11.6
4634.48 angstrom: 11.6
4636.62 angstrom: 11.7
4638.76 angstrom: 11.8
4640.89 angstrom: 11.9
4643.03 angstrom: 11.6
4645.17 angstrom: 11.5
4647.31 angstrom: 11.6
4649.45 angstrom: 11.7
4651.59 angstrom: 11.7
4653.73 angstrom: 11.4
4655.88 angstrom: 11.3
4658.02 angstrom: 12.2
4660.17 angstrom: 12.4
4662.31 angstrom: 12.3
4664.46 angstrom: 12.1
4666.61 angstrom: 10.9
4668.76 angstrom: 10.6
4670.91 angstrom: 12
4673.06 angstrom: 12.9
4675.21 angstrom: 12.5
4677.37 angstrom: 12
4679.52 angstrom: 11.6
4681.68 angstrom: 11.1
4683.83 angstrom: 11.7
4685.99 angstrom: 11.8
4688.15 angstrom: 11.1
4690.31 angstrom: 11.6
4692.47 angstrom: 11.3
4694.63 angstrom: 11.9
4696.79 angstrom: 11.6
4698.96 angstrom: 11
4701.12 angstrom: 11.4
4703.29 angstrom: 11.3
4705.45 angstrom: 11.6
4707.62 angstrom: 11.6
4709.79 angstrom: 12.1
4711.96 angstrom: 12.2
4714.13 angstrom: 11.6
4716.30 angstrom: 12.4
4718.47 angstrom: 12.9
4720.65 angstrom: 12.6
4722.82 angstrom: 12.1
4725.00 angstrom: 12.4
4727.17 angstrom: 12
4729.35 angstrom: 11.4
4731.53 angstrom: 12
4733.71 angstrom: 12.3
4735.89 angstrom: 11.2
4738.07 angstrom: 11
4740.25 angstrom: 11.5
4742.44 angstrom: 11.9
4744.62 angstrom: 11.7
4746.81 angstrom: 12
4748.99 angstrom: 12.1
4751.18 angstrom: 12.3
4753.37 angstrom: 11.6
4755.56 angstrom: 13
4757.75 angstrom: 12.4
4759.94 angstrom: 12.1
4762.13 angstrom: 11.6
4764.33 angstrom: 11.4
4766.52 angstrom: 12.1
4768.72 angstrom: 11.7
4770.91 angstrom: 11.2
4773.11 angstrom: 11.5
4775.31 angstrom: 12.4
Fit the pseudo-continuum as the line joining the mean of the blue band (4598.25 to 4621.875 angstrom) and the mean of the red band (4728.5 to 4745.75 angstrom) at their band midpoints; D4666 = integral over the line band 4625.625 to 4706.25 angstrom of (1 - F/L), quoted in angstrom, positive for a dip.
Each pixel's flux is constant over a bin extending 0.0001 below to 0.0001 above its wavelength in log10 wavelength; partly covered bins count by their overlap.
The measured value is 1.5 angstrom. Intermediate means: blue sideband 12.2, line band 11.8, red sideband 11.6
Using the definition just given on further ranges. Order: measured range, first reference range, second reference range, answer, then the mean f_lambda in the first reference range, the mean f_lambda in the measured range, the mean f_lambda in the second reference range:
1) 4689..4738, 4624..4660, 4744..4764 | 0.8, 11.9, 11.8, 12.1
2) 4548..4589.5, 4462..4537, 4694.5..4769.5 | -0.9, 11.8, 12.1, 11.9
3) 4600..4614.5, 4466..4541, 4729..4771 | -0.6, 11.9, 12.3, 11.8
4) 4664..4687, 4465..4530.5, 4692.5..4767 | 0.3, 11.9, 11.7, 11.9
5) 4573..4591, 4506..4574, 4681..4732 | -0.1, 12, 12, 11.8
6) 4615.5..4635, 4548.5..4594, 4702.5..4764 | -0.6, 12.1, 12.5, 12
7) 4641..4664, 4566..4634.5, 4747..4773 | 0.7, 12.2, 11.8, 11.9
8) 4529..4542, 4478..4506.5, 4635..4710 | -0.2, 11.9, 12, 11.7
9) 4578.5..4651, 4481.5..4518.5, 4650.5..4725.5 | -0.9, 12.1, 12.1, 11.8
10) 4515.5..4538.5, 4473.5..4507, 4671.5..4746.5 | 0.4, 11.9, 11.7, 11.8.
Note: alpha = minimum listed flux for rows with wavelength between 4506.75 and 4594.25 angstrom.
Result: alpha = 10.2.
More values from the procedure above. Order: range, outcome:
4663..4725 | 10.6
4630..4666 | 11.3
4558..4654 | 11.2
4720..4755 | 11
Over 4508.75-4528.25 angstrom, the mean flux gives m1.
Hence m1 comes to 11.9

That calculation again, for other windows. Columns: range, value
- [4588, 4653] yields 12.1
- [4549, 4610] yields 12.1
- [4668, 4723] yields 11.8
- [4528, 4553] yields 11.8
